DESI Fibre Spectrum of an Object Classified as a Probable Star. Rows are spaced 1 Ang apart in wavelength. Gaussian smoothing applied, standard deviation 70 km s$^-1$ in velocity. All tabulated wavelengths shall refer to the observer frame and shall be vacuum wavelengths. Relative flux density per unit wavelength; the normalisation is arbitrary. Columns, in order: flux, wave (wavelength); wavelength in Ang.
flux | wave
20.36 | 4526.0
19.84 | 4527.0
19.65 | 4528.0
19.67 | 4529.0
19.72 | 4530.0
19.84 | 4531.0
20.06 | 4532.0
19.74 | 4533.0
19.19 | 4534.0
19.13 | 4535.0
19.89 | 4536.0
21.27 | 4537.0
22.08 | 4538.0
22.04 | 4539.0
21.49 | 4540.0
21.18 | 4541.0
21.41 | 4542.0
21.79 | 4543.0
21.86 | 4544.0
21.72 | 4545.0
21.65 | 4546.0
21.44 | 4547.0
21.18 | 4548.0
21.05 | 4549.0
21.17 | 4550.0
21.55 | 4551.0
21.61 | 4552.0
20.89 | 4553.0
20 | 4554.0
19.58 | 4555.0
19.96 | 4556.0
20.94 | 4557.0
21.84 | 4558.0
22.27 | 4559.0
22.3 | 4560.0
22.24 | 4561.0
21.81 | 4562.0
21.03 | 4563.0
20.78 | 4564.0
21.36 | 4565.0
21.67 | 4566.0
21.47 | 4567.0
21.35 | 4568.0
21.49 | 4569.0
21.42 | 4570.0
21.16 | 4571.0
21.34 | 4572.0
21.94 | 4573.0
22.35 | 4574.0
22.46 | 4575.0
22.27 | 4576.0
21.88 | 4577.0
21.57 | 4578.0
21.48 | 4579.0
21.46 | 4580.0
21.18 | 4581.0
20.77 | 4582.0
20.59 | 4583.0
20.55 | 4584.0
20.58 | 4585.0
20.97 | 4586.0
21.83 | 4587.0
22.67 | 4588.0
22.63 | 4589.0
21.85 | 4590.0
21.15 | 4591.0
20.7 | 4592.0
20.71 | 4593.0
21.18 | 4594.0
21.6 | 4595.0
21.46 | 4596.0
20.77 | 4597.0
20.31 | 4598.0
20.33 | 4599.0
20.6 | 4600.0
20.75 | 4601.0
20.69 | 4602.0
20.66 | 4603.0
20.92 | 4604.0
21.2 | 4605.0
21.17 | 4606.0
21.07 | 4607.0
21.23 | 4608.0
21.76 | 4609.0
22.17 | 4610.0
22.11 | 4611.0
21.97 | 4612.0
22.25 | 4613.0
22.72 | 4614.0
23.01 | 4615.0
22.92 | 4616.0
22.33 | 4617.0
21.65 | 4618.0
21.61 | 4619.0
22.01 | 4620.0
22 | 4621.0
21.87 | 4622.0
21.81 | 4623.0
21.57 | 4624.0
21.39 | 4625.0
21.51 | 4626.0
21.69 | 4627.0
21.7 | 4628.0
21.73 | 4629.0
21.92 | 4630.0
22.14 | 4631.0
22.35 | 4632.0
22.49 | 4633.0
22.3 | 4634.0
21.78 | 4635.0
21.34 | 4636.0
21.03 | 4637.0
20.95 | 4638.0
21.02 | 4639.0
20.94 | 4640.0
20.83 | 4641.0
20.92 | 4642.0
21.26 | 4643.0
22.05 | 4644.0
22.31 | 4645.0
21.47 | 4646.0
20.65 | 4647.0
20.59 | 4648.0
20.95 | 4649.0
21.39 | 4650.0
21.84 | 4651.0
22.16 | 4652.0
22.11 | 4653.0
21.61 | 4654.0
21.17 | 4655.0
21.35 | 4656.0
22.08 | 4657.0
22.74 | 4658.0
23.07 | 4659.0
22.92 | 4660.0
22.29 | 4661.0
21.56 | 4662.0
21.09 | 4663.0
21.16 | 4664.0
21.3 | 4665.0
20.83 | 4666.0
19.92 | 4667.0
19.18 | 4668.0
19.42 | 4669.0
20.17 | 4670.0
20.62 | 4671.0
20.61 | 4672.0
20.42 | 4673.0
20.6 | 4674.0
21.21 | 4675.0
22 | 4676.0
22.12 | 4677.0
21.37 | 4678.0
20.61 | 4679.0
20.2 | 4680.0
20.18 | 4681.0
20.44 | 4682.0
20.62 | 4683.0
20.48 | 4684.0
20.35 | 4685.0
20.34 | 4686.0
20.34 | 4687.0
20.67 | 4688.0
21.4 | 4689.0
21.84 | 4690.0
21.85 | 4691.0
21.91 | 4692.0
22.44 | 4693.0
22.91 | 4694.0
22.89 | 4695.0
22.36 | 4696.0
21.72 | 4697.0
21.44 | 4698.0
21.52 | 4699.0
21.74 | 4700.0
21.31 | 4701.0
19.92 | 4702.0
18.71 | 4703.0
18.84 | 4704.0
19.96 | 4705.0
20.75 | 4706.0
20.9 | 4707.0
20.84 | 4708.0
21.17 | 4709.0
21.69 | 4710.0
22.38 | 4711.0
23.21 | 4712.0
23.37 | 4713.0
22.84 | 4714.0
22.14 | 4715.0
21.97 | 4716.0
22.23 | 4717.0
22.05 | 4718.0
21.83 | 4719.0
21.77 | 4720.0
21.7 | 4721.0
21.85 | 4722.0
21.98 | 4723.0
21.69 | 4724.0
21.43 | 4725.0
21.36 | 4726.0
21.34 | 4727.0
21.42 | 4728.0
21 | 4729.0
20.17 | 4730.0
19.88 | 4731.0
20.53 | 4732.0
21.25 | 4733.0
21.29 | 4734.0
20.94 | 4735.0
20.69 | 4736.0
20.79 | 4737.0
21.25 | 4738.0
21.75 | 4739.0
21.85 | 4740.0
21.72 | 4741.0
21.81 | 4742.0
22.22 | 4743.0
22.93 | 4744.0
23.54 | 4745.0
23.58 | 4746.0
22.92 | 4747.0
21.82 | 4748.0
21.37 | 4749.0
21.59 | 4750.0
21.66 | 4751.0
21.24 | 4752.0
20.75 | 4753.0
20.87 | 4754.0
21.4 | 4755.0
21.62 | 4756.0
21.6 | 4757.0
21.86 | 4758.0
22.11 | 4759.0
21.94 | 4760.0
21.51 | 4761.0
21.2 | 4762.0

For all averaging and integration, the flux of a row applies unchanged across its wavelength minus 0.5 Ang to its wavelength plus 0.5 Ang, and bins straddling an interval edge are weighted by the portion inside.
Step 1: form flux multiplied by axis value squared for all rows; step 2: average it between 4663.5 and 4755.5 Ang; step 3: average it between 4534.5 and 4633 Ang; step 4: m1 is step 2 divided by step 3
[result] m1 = 1.05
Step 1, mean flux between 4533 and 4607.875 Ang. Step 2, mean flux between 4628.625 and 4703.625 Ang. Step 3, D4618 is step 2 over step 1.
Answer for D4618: 1.00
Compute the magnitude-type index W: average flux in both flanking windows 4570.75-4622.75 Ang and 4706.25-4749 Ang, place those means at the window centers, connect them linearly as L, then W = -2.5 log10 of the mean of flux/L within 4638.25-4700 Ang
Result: 0.02 mag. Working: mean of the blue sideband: 21.5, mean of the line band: 21.3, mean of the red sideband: 21.7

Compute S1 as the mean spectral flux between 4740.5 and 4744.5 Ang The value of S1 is 22.2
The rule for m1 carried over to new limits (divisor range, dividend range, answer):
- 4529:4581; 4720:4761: 1.10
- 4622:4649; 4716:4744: 1.04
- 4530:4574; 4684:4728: 1.09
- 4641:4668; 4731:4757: 1.04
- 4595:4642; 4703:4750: 1.05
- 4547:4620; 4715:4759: 1.08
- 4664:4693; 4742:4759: 1.09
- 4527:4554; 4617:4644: 1.08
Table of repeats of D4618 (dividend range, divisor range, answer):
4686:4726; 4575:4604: 1.02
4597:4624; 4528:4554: 1.03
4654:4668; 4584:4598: 1.01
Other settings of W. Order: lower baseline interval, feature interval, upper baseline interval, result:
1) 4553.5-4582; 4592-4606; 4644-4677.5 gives 0.027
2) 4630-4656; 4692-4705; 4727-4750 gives 0.013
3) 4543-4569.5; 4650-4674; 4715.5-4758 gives 0.010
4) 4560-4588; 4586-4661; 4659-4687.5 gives -0.023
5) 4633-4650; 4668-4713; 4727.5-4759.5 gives 0.019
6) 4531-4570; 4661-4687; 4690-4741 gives 0.035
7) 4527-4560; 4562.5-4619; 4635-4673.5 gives -0.022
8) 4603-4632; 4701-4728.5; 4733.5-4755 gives 0.015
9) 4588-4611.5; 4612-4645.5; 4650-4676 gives -0.029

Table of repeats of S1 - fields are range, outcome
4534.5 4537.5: 20.1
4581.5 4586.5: 20.7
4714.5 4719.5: 22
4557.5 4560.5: 22.1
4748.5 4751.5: 21.5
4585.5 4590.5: 22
